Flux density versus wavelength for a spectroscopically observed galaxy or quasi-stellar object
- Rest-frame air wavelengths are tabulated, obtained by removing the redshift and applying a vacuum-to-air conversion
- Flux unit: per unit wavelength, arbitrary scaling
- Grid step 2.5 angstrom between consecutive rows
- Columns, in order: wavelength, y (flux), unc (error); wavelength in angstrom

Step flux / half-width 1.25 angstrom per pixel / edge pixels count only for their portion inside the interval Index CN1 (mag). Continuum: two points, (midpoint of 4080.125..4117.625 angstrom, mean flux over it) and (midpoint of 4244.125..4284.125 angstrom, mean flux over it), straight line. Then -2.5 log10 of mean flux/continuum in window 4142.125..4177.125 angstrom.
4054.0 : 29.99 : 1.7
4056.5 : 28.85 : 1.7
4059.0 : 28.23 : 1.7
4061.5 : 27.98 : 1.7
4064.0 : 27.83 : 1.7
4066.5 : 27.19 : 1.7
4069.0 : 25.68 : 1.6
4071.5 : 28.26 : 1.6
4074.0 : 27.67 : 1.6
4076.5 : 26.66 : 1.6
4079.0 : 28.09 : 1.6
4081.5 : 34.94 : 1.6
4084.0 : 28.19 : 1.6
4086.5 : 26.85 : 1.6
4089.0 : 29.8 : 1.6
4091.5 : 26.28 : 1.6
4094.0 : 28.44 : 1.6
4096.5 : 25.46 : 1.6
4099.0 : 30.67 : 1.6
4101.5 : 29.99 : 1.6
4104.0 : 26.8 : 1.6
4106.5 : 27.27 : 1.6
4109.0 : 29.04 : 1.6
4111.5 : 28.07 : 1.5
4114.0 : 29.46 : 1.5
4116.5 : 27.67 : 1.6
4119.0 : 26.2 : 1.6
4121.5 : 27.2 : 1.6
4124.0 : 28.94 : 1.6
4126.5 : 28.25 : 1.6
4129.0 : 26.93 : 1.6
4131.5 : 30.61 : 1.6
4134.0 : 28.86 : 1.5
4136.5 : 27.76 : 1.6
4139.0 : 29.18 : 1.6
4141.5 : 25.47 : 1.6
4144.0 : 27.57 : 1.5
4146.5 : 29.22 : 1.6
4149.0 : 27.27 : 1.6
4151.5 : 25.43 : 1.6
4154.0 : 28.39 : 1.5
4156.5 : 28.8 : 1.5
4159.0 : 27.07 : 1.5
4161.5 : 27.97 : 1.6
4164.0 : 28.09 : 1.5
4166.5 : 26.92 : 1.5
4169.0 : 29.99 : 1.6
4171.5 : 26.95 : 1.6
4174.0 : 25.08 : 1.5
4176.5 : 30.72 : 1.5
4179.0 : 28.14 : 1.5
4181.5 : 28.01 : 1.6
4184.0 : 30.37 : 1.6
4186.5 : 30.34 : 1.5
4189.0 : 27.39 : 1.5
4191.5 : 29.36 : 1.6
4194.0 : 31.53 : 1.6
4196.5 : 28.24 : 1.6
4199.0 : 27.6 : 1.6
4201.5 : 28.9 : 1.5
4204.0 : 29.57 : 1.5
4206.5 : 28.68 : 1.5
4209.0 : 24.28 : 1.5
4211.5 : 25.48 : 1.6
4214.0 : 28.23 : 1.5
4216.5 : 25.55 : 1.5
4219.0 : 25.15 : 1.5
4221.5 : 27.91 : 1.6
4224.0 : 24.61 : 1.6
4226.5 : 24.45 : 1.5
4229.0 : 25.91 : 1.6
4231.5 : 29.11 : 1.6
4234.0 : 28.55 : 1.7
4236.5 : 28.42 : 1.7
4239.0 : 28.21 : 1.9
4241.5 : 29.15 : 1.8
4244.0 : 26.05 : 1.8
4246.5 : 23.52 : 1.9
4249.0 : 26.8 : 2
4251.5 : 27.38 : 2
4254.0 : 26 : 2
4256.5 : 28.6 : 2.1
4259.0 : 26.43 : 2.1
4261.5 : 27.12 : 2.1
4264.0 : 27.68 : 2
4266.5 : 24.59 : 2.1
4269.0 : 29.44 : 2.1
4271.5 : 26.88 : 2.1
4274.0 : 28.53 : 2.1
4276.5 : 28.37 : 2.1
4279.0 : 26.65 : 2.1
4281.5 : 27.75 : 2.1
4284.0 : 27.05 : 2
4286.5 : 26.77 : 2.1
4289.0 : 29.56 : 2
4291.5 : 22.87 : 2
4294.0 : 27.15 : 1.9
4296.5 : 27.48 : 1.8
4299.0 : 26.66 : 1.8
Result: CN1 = 0.01 mag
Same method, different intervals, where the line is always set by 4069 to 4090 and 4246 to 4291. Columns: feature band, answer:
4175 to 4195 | -0.06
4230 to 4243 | -0.05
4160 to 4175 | 0.02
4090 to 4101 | 0.02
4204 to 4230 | 0.06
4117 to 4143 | 0.01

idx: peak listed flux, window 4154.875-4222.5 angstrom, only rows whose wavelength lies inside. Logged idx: 31.53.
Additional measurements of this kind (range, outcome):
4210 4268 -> 29.15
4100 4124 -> 29.99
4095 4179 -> 30.72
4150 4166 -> 28.8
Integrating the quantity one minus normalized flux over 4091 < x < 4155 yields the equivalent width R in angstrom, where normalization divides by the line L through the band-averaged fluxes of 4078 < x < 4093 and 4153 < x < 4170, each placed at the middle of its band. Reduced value 1.4 angstrom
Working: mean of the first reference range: 29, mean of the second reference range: 28.1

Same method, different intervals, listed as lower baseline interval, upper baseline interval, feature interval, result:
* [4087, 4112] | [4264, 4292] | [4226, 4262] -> 0.4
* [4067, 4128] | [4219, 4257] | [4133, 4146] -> 0.0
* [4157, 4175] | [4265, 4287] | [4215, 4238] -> 0.6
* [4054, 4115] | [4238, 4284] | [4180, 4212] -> -1.1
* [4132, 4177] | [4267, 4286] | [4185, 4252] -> 0.7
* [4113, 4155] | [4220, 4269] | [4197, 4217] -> -0.1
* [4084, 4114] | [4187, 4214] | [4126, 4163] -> 0.3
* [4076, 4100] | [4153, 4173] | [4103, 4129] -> 0.5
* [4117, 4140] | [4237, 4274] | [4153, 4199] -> -1.2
